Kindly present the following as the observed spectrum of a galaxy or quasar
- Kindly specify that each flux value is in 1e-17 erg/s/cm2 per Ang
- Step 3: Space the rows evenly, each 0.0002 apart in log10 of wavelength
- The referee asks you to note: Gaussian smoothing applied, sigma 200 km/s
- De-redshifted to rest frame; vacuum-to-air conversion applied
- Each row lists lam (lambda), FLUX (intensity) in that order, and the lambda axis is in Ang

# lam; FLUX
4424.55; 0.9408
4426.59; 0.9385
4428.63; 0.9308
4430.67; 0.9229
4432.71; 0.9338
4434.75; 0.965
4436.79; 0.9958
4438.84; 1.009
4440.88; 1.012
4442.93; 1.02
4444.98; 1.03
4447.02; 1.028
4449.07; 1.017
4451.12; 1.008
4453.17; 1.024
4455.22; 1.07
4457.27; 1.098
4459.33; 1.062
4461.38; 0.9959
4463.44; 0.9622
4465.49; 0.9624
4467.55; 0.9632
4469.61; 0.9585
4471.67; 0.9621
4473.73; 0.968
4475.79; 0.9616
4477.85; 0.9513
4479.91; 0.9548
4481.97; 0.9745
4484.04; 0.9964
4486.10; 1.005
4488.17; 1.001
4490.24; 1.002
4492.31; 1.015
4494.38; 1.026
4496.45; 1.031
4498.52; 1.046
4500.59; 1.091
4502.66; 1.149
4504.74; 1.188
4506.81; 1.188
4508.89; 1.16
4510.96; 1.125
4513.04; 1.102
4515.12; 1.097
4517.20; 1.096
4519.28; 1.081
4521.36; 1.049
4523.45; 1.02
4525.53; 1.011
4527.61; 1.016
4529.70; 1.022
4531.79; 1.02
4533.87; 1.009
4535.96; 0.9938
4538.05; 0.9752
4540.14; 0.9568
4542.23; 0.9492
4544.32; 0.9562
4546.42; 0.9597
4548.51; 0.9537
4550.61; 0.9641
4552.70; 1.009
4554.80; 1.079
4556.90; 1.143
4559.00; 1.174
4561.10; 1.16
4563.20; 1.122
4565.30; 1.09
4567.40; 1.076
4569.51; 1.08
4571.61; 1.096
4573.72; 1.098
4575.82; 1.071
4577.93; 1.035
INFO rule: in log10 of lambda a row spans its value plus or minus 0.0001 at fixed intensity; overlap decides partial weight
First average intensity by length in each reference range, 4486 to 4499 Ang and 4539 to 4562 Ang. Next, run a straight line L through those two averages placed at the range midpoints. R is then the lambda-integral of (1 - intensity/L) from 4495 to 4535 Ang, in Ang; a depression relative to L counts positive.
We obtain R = -2.25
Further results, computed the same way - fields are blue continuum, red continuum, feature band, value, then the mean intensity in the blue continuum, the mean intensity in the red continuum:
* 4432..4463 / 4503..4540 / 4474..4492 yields 1.0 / 1.02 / 1.07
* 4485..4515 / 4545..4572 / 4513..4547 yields 1.8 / 1.08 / 1.07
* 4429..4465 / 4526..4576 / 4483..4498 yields 0.1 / 1.01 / 1.04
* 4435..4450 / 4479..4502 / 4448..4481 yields 0.6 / 1.01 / 1.02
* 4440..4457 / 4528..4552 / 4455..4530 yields -2.4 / 1.03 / 0.98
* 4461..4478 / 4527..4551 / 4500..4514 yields -2.5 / 0.964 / 0.981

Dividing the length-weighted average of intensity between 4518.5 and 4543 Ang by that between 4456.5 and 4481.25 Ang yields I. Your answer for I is 1.03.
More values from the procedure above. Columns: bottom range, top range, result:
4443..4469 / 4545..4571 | 1.05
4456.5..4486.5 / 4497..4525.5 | 1.12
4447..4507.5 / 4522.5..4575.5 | 1.02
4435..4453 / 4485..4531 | 1.05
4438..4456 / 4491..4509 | 1.07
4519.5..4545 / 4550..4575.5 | 1.09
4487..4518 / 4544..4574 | 0.98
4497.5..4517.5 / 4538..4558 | 0.88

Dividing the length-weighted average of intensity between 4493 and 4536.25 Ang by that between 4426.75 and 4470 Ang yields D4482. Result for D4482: 1.1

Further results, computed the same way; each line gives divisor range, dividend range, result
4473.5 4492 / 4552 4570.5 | 1.13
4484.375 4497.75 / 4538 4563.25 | 1.02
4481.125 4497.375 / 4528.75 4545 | 0.98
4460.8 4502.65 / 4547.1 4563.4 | 1.08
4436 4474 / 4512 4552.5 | 1.00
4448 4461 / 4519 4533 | 0.99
